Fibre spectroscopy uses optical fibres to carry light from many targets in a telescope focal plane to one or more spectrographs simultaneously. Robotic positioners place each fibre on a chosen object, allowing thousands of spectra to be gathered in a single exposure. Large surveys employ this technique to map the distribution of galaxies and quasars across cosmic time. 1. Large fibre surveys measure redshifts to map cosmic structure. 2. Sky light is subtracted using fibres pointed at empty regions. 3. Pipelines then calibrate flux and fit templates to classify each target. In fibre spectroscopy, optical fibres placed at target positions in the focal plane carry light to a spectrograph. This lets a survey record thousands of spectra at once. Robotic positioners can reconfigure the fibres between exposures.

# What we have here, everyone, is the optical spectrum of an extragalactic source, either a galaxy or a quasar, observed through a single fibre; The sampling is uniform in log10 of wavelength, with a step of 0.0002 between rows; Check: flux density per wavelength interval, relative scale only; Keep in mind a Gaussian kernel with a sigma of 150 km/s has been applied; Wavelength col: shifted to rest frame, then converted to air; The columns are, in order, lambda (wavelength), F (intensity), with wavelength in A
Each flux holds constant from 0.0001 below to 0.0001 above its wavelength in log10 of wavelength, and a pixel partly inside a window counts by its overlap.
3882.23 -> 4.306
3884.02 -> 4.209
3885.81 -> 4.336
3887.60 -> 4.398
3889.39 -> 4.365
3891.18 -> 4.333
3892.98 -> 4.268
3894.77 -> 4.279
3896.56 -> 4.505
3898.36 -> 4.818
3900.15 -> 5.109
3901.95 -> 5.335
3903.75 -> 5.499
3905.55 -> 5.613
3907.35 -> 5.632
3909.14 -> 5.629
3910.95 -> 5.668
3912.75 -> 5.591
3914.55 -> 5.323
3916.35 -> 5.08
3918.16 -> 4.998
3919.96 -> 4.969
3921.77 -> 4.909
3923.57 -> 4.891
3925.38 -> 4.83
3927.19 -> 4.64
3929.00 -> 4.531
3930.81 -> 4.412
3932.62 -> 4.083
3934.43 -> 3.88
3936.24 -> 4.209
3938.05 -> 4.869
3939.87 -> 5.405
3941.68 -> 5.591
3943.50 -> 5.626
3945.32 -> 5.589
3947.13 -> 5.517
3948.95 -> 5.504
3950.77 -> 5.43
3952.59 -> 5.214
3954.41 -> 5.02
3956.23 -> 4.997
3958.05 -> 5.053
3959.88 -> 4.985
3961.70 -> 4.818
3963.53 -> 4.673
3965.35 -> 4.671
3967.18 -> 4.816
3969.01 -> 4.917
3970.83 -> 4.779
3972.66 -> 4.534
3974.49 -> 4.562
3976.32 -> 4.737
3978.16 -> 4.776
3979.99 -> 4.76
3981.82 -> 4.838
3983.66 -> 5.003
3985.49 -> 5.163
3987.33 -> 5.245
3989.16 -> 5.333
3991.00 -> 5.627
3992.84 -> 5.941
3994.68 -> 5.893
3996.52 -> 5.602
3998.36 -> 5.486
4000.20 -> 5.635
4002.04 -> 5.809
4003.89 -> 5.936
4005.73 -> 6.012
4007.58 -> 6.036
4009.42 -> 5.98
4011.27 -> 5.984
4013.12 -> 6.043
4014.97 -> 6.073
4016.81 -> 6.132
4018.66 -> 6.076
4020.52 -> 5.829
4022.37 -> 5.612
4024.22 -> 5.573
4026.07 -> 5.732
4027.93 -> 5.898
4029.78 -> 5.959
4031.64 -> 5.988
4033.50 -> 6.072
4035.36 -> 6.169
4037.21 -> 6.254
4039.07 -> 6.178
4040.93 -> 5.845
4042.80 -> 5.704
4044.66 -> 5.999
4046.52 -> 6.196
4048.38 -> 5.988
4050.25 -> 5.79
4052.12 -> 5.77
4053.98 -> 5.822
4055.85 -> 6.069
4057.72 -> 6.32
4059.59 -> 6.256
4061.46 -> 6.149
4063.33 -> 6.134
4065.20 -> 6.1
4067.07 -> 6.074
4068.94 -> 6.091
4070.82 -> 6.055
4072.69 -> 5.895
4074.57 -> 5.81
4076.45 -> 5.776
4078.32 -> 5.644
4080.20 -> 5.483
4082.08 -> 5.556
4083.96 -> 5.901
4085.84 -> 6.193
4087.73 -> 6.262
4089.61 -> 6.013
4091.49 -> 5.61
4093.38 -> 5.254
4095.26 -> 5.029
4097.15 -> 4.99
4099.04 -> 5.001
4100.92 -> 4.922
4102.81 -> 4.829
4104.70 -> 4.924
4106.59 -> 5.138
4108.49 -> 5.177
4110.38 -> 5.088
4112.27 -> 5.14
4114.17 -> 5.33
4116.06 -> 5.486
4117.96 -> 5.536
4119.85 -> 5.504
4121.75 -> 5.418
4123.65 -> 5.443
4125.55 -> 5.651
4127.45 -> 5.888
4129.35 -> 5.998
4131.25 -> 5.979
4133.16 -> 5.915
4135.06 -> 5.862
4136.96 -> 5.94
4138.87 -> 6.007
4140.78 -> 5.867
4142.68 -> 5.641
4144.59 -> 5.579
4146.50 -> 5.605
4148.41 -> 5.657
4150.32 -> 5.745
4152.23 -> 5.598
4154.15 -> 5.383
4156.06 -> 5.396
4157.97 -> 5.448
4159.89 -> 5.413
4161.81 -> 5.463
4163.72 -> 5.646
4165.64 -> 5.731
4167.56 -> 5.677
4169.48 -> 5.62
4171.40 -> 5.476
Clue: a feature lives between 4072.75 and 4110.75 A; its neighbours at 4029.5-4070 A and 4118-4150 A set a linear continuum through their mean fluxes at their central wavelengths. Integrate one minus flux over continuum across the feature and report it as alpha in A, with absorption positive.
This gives 2.9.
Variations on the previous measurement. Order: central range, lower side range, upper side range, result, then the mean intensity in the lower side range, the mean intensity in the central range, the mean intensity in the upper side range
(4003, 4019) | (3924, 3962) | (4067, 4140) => -2.5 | 4.96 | 6.03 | 5.58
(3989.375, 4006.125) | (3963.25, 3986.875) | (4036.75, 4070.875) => -1.9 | 4.8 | 5.74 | 6.04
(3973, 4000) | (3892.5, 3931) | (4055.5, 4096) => 1.1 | 5.04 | 5.21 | 5.9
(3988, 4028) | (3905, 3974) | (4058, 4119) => -4.1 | 5.02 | 5.82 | 5.6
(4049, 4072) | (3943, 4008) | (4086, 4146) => -2.8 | 5.23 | 6.05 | 5.51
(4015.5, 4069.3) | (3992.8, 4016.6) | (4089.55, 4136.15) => -2.6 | 5.89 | 5.99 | 5.4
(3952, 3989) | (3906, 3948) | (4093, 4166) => 1.8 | 5.04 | 4.88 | 5.48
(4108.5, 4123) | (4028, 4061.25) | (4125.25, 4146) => 1.3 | 6.02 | 5.35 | 5.85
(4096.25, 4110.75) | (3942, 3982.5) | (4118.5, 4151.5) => 1.6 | 5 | 5.01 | 5.74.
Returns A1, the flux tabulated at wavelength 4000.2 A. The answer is 5.635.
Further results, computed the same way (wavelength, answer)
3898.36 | 4.818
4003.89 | 5.936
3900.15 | 5.109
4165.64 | 5.731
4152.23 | 5.598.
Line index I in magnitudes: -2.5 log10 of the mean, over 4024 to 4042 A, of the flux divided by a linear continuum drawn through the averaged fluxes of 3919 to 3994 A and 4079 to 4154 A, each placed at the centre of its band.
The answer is -0.14 mag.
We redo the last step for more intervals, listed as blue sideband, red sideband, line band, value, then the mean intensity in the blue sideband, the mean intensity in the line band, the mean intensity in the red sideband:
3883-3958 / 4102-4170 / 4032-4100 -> -0.10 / 4.95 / 5.87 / 5.55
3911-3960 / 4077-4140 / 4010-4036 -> -0.13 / 5.02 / 5.93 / 5.52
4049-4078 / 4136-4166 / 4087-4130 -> 0.09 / 6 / 5.37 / 5.63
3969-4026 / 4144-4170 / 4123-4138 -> -0.05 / 5.5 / 5.84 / 5.57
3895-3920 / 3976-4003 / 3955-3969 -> 0.09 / 5.25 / 4.86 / 5.34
